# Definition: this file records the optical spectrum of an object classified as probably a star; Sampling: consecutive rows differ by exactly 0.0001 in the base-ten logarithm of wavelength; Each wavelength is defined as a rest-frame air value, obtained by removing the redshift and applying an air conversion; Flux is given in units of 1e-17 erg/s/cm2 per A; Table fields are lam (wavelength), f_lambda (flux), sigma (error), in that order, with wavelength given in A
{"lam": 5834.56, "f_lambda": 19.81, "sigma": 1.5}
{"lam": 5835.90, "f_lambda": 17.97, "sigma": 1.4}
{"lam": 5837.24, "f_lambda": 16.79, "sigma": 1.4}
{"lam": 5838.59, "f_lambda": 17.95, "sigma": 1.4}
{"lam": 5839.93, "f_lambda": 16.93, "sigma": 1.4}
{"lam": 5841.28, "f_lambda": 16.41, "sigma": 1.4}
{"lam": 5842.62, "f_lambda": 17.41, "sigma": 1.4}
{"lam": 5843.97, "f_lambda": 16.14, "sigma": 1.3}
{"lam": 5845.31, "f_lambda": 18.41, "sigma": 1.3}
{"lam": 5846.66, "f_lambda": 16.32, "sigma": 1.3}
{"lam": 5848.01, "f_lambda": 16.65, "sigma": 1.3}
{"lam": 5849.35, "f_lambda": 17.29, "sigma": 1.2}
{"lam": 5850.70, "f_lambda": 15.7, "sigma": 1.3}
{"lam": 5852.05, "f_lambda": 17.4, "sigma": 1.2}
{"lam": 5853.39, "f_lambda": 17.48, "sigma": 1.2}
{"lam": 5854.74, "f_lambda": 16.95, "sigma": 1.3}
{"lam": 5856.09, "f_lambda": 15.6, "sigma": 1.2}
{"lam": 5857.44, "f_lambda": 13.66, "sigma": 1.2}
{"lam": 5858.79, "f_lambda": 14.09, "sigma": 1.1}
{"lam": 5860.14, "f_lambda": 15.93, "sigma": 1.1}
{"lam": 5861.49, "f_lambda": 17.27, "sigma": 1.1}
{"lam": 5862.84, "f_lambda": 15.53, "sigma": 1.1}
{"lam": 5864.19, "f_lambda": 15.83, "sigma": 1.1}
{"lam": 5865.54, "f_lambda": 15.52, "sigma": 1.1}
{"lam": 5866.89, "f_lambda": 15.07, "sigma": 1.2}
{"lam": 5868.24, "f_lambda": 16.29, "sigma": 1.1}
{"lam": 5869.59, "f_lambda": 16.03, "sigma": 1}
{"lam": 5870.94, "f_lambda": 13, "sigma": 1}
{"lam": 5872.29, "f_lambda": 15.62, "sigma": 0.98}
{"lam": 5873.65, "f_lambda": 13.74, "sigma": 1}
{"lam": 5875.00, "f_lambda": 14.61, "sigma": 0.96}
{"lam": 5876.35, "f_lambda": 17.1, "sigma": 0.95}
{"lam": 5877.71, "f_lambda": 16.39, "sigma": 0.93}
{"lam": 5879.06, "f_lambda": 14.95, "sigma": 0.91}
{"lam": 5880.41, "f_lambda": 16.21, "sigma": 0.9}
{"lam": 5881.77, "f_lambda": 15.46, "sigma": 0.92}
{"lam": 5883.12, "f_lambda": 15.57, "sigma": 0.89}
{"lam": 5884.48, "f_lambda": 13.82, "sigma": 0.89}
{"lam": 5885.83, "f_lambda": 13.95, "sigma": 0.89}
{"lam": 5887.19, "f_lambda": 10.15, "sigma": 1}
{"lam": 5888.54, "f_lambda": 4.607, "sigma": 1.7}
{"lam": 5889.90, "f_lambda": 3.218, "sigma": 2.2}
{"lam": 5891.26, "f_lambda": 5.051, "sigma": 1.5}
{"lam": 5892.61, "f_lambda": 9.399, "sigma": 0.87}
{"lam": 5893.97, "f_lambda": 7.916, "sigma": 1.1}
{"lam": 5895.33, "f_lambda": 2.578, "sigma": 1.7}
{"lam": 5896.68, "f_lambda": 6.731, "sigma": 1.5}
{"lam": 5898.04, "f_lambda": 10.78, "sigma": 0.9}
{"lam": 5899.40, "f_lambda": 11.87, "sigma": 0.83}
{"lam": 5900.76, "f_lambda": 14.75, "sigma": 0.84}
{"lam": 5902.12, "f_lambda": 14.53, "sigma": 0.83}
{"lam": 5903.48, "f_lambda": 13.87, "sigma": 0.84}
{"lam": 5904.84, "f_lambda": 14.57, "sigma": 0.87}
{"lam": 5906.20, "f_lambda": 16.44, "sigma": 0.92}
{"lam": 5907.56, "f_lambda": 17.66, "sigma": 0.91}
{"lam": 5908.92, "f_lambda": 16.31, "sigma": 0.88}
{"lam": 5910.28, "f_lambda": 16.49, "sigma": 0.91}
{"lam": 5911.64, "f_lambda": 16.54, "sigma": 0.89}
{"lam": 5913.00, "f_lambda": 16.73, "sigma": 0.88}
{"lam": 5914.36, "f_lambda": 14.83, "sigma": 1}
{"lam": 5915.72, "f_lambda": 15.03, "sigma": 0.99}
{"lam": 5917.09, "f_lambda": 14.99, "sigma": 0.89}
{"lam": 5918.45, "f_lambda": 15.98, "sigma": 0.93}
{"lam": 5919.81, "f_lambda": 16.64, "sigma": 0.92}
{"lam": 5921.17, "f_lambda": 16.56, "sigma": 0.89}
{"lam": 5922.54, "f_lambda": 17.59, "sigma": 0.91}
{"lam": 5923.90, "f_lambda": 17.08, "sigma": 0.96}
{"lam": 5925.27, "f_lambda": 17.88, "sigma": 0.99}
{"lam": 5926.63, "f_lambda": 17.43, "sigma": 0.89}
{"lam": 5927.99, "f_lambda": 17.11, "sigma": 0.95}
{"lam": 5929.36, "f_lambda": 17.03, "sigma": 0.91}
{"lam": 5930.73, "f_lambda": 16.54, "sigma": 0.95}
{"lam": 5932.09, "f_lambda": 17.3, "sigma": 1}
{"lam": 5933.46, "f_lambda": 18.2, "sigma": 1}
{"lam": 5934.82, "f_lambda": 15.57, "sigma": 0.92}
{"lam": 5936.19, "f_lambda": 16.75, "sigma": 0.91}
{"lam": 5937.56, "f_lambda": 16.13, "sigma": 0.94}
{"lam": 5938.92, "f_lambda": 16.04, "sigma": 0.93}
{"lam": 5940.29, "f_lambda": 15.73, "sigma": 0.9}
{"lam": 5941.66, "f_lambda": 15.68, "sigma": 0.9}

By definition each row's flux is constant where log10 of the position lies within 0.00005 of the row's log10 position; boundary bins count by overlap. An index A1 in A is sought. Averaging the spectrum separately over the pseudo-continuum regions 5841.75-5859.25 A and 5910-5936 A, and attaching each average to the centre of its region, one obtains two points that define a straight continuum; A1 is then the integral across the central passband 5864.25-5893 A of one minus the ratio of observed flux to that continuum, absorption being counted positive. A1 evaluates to 5.7 A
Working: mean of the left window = 16.4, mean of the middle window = 13.2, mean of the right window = 16.6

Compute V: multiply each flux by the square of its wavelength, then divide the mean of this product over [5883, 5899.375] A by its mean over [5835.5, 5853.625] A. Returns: 0.51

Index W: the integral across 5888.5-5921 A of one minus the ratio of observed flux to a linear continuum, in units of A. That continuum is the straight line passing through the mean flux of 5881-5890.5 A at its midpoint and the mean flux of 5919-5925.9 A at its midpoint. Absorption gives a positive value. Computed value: 4.3 A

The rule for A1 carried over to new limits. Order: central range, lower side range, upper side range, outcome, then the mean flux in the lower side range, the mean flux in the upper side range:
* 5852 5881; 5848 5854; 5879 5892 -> -2.9 A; 17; 11.1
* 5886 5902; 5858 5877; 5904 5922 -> 7.5 A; 15.4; 16.1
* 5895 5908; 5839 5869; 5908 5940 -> 3.1 A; 16.3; 16.6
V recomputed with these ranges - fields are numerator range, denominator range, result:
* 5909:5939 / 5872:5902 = 1.45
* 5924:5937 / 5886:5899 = 2.43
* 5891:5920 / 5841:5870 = 0.83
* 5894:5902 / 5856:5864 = 0.63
